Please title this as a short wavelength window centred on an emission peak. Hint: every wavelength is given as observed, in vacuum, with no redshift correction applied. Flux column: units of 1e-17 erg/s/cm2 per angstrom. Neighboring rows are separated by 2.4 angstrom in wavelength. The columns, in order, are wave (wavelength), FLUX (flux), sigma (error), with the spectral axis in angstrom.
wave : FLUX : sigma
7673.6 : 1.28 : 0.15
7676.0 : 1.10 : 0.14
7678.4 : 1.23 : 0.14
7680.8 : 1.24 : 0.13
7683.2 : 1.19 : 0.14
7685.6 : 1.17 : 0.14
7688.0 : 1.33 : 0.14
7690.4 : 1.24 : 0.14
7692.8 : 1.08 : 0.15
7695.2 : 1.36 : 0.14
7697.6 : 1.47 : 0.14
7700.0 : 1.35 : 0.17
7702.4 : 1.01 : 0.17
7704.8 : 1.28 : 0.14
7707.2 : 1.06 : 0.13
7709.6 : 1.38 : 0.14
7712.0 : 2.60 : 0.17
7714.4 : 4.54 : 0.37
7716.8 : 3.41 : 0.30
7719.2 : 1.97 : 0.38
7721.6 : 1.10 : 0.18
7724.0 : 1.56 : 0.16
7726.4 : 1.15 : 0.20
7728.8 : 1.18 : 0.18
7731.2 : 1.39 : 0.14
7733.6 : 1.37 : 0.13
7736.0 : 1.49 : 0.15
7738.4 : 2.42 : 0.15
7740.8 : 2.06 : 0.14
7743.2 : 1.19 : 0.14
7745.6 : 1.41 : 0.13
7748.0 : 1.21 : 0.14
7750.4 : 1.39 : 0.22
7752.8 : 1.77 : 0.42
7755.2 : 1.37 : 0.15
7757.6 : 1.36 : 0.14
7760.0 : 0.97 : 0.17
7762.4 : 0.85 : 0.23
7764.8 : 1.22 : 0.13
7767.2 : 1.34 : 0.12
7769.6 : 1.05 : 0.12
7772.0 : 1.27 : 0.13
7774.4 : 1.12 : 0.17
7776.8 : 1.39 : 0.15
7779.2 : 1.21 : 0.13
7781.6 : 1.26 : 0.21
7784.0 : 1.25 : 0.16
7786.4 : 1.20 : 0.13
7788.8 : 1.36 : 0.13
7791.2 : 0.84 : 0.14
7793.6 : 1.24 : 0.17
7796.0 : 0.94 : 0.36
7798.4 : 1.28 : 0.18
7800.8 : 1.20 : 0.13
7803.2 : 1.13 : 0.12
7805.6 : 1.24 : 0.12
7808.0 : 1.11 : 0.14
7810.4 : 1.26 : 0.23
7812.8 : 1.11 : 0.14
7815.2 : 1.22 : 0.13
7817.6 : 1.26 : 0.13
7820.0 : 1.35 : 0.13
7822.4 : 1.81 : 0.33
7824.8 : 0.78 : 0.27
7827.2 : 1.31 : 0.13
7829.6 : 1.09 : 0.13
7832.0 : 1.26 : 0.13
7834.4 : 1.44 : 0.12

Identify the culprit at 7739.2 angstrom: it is [N II]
